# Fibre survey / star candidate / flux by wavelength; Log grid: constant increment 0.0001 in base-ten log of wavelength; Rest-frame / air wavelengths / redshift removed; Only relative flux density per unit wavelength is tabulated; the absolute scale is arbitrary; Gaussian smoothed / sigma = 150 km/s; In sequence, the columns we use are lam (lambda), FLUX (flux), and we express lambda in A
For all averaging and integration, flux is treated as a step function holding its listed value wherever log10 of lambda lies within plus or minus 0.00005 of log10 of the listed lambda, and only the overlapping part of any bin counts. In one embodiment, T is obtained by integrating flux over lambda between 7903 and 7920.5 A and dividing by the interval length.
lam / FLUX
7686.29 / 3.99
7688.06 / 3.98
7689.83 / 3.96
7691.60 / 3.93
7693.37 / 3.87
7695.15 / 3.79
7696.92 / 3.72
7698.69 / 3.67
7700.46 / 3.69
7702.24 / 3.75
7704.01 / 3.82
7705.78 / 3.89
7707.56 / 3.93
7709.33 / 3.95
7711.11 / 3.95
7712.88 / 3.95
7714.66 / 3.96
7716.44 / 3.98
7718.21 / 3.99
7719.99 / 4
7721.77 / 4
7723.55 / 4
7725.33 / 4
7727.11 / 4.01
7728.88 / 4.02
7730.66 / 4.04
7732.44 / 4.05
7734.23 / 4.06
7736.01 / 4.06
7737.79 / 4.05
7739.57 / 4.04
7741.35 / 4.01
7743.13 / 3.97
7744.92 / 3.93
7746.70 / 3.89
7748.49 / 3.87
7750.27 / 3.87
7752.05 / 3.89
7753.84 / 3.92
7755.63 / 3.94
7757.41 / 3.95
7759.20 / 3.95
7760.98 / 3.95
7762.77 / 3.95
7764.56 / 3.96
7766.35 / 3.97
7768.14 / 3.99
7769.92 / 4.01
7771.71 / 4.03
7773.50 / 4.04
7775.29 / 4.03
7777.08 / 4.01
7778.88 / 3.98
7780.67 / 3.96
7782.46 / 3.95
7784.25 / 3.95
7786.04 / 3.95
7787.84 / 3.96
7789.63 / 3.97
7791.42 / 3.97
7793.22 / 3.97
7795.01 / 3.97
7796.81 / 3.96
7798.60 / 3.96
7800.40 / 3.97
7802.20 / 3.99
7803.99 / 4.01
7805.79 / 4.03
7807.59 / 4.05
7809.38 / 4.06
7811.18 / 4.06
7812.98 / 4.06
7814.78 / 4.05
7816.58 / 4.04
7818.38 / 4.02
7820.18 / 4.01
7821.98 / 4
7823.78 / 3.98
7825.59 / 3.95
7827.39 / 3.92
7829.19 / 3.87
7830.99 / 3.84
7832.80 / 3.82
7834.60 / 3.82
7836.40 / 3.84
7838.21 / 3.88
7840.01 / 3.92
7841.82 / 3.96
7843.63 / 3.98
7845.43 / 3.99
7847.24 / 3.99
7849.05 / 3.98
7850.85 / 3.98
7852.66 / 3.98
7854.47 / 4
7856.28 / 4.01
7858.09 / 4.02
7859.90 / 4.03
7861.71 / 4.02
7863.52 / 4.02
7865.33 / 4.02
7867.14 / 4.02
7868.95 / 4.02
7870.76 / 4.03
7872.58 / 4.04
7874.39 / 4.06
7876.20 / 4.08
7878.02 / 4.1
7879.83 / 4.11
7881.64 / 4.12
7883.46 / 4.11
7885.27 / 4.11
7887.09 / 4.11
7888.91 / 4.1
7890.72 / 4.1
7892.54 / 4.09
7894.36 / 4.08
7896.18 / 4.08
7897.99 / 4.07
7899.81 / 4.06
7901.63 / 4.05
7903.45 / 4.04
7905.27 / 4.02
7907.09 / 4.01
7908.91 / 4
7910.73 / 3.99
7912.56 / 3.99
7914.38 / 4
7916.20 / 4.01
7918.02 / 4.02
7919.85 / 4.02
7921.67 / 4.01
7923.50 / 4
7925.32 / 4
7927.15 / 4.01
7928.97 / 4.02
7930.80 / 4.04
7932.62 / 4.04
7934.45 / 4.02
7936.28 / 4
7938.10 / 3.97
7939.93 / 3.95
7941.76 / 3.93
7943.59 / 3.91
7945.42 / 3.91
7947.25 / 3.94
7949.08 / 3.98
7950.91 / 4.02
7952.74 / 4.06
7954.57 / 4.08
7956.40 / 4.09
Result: 4.01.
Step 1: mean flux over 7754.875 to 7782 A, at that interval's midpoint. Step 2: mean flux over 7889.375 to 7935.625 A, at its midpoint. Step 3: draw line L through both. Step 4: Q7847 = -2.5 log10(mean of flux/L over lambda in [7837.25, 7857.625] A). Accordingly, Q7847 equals 0.011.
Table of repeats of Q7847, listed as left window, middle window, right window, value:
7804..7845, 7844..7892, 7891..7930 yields -0.01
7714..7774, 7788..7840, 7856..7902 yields 0.02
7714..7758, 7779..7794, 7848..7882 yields 0.01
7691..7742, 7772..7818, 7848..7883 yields 0.00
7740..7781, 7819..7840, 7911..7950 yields 0.02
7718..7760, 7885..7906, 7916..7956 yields -0.02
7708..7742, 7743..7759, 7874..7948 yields 0.03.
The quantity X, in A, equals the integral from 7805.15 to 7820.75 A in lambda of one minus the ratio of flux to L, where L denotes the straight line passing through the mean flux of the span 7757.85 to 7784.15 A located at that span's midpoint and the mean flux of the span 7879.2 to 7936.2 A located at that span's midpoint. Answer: -0.16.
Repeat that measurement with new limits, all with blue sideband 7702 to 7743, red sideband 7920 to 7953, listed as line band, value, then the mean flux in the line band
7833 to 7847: 0.26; 3.91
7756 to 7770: 0.08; 3.97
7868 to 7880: -0.22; 4.06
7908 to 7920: -0.04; 4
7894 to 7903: -0.18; 4.07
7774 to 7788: 0.03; 3.97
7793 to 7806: 0.02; 3.98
